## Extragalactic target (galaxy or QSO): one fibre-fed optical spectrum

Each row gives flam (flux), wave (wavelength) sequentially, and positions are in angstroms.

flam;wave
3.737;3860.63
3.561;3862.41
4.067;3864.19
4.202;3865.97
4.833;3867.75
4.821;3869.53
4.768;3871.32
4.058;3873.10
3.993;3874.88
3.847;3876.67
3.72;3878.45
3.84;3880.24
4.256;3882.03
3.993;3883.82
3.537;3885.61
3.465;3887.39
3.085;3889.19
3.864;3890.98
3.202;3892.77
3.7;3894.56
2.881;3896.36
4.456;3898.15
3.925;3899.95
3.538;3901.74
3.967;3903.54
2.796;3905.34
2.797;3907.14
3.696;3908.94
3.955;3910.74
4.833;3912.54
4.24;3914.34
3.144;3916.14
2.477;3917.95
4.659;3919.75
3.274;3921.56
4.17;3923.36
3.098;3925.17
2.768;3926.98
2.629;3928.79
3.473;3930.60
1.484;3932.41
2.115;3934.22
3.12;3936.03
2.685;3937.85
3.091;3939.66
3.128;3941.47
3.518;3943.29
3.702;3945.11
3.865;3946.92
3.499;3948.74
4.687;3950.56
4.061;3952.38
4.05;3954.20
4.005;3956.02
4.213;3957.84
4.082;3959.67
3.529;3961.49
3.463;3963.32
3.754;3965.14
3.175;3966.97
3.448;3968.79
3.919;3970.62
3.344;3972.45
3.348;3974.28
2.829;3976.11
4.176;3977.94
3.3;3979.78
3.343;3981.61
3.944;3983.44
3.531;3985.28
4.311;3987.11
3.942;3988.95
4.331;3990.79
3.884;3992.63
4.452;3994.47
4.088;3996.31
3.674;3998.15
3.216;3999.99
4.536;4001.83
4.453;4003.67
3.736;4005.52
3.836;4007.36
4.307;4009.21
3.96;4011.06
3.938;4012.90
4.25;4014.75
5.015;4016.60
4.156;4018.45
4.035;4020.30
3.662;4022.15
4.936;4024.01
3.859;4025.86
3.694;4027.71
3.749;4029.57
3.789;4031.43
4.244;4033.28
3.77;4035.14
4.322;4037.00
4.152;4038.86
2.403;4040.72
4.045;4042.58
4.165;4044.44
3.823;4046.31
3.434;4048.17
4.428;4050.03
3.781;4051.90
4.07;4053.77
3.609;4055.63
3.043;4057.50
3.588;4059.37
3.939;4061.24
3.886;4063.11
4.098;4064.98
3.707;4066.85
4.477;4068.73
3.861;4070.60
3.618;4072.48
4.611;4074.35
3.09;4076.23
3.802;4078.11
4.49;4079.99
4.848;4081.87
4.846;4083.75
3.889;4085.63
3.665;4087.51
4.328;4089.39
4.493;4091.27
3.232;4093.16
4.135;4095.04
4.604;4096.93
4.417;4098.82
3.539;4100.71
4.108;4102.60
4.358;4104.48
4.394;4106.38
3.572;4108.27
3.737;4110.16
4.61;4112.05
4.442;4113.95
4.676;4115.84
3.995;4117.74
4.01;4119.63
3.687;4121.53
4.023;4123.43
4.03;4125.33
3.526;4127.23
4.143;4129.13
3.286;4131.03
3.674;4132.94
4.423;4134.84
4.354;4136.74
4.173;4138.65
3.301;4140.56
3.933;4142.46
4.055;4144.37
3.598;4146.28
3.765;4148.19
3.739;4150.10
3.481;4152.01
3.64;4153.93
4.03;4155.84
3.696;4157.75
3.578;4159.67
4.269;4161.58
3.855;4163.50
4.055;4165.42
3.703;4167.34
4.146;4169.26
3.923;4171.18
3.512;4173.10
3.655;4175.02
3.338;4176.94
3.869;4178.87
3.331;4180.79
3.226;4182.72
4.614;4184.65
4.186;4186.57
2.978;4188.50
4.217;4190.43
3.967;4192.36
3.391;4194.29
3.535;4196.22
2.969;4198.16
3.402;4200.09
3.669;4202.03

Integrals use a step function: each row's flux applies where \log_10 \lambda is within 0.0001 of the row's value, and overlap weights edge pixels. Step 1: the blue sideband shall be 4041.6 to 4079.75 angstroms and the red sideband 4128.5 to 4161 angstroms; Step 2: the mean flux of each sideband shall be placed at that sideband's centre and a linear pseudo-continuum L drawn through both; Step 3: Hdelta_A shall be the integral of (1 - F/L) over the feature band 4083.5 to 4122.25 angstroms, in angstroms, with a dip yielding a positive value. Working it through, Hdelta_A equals -2.8 angstroms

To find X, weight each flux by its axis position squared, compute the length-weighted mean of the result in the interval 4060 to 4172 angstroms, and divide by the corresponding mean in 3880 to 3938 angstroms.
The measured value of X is 1.29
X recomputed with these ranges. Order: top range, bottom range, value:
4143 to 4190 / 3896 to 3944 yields 1.28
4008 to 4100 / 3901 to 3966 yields 1.22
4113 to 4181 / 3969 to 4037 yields 1.05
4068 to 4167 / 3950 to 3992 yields 1.14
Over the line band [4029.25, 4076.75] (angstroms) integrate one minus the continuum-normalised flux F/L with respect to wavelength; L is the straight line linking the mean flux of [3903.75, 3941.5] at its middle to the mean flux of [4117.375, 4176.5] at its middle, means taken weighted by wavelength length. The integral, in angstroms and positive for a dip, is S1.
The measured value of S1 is -3.4 angstroms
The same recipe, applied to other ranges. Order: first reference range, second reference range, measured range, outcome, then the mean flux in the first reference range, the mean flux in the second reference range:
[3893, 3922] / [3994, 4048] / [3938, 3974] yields 1.0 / 3.64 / 4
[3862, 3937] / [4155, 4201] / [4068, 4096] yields -3.0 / 3.62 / 3.73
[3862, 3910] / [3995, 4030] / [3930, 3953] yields 4.0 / 3.81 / 4.07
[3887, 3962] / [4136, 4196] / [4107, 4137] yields -2.2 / 3.5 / 3.79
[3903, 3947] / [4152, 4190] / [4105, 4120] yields -2.2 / 3.29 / 3.77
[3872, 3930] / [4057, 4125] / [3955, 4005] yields 0.2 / 3.62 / 4.06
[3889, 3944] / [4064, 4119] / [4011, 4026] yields -1.7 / 3.35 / 4.13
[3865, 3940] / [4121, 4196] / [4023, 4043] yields -1.1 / 3.58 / 3.8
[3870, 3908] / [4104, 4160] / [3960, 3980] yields 1.5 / 3.71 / 3.93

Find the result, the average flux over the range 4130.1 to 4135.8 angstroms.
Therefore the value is 3.8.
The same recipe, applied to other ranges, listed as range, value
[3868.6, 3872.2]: 4.79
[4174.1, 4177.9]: 3.5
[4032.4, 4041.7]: 3.78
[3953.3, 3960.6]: 4.09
